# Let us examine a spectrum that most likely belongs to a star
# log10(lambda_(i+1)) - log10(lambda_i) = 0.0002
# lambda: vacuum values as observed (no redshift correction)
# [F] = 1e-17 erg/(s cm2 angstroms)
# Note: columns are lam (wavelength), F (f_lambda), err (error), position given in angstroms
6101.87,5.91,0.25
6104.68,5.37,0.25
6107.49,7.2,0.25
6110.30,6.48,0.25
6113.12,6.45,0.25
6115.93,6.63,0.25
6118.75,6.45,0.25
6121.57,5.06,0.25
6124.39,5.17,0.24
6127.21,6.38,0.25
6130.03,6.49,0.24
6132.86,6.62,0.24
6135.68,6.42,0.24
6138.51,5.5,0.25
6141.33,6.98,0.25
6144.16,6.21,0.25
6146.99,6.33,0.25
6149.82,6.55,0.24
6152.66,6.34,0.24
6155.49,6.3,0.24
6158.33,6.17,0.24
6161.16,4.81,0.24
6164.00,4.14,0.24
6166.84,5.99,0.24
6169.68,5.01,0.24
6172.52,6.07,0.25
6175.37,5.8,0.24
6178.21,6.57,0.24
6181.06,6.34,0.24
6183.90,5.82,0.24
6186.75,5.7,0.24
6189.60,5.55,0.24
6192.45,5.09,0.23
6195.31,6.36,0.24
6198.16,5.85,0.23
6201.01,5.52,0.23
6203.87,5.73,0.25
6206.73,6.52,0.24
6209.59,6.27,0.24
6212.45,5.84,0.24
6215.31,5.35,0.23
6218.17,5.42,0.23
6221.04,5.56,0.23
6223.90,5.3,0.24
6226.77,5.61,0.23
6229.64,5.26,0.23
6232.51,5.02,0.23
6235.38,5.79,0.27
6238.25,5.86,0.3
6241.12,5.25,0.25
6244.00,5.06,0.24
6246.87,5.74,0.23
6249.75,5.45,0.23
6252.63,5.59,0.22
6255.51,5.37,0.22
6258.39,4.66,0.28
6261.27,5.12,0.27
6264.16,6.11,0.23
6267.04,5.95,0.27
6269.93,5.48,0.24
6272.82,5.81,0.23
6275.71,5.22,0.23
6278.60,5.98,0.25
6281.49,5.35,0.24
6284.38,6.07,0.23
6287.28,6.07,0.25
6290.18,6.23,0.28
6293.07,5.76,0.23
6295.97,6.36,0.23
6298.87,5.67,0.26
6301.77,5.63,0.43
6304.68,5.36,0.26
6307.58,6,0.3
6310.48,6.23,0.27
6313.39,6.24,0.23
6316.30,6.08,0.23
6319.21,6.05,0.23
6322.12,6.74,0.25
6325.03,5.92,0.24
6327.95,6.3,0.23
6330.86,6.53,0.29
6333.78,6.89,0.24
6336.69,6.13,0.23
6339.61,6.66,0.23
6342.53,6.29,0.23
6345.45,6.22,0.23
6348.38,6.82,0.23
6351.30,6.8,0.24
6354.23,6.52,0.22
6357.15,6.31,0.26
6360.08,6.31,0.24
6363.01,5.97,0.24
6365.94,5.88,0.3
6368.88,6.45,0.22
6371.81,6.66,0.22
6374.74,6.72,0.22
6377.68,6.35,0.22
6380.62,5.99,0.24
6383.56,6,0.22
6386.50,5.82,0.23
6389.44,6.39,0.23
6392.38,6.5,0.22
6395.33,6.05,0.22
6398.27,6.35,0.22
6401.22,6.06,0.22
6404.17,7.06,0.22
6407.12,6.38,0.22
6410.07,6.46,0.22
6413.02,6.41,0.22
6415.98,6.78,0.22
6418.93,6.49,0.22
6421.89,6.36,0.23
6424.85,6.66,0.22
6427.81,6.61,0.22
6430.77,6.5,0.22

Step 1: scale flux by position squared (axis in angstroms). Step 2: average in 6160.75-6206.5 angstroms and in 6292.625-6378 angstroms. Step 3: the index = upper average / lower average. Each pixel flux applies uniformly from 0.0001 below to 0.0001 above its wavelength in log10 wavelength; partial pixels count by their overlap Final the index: 1.2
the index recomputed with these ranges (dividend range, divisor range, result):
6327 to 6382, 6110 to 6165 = 1.13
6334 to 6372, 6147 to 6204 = 1.17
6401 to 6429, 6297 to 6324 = 1.13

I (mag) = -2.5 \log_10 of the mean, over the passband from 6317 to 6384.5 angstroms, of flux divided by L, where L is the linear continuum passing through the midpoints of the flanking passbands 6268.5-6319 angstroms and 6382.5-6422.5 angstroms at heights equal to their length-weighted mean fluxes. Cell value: -0.04 mag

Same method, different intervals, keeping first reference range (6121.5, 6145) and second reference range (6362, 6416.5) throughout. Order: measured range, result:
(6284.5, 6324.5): 0.04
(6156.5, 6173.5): 0.15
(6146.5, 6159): -0.03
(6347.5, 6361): -0.04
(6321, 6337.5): -0.02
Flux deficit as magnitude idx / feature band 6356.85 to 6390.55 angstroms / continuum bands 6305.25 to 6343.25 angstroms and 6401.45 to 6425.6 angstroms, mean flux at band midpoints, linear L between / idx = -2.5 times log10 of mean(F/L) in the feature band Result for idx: 0.03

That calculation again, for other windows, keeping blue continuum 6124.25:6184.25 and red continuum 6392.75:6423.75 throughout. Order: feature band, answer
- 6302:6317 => 0.06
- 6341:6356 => -0.03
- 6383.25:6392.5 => 0.04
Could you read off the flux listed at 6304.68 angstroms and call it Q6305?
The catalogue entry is 5.36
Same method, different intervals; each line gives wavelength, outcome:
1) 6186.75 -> 5.7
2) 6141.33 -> 6.98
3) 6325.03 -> 5.92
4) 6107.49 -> 7.2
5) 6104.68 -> 5.37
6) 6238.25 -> 5.86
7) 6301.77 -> 5.63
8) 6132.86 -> 6.62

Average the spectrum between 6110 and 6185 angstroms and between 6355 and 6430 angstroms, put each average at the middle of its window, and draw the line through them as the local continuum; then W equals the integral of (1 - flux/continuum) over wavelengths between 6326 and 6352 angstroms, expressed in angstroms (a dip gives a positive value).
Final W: -0.84 angstroms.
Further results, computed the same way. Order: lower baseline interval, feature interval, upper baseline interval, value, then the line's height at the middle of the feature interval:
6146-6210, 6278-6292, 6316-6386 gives 0.52 angstroms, 6.16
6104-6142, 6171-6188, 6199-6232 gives -0.49 angstroms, 5.88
